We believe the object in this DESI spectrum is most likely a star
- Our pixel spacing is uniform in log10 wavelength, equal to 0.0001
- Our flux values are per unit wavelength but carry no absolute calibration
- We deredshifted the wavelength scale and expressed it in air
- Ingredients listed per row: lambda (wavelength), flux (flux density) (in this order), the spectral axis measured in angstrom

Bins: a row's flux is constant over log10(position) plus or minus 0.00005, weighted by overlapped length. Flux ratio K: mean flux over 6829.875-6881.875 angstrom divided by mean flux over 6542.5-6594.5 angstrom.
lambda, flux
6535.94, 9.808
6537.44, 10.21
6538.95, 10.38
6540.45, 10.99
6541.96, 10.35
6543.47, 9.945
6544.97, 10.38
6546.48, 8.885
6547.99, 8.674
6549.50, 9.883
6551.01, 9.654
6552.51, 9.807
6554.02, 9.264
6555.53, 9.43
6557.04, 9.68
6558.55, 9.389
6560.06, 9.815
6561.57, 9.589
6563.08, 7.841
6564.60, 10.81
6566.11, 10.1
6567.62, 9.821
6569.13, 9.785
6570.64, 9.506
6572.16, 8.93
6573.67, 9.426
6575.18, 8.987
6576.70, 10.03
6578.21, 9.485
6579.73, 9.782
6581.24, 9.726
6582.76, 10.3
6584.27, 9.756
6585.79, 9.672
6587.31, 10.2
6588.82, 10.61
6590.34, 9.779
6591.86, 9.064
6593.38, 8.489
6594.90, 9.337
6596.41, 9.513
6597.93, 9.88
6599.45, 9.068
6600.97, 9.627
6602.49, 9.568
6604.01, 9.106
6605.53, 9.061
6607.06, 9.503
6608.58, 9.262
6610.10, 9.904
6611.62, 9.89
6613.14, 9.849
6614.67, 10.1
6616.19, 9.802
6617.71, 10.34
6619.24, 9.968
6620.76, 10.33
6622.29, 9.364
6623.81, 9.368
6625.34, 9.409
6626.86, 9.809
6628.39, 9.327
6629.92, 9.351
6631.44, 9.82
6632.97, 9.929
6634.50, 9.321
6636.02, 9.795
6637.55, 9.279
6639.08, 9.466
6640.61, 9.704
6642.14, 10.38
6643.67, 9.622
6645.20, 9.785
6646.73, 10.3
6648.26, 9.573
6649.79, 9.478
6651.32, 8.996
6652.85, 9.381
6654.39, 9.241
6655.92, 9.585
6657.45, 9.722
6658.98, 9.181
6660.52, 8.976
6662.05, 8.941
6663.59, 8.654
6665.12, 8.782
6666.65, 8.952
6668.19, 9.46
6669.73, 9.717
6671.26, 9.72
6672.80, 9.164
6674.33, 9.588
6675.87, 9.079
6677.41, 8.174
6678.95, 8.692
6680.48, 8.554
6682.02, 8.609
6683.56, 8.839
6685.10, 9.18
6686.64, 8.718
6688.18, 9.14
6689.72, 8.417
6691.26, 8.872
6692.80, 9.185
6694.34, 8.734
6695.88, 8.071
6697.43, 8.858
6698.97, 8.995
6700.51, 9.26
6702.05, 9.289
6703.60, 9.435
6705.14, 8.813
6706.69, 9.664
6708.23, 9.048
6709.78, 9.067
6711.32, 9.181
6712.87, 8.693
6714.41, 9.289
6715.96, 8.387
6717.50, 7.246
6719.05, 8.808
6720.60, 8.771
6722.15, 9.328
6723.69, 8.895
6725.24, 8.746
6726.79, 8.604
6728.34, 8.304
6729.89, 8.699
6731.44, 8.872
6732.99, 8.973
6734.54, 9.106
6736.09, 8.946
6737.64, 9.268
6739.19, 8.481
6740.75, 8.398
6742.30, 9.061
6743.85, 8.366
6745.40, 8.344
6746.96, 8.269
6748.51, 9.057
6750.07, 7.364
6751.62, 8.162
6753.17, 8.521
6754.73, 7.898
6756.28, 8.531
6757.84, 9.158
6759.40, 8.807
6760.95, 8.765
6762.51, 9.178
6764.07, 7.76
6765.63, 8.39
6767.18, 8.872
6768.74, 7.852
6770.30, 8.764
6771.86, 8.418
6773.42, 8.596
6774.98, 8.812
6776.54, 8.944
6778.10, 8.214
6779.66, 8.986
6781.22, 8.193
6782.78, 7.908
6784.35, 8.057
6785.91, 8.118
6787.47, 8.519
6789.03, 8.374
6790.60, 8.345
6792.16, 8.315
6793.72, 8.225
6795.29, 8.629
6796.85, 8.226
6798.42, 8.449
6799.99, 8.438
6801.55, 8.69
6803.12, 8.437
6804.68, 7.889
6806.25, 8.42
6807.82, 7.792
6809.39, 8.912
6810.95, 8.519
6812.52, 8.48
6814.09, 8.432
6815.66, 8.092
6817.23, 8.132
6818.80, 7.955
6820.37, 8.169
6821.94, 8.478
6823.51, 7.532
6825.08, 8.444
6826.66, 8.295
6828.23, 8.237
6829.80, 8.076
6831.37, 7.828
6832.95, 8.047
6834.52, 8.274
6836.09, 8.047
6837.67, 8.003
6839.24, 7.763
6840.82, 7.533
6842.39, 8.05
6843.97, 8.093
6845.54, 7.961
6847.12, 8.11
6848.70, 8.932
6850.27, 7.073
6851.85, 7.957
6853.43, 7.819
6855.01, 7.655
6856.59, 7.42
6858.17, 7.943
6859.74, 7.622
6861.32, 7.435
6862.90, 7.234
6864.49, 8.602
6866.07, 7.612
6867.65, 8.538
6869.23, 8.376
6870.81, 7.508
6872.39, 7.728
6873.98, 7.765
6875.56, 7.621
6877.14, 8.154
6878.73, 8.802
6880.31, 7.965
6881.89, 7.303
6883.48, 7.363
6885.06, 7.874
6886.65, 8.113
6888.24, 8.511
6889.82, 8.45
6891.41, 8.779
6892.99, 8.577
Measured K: 0.8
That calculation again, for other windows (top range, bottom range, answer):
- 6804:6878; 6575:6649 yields 0.83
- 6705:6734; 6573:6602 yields 0.92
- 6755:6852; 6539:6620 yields 0.86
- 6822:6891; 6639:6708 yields 0.87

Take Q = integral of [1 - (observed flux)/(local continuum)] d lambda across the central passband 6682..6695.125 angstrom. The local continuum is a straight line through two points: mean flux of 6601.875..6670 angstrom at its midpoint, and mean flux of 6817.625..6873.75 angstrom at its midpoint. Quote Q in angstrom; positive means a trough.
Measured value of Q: 0.4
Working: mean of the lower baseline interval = 9.54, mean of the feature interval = 8.87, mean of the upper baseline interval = 7.95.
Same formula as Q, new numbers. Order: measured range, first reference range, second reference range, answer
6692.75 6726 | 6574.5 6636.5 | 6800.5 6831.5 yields 0.2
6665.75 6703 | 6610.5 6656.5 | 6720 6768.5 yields 0.9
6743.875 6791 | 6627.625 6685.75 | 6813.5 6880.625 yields 0.6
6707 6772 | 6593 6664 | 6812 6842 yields 0.7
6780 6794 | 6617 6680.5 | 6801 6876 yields 0.3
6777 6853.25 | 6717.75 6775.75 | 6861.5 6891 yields 0.7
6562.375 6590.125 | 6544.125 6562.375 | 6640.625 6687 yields -0.7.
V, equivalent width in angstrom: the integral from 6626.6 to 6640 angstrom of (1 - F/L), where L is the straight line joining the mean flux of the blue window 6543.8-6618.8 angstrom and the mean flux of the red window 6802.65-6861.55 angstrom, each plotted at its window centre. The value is -0.4 angstrom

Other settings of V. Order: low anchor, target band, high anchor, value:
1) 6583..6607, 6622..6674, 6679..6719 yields -1.5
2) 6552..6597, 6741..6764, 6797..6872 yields 0.1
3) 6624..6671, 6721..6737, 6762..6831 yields 0.0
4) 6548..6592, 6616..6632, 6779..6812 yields -0.6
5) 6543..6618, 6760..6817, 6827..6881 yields -0.5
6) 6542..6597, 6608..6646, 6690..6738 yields -1.7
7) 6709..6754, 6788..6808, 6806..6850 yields -0.1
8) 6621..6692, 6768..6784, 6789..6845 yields 0.1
